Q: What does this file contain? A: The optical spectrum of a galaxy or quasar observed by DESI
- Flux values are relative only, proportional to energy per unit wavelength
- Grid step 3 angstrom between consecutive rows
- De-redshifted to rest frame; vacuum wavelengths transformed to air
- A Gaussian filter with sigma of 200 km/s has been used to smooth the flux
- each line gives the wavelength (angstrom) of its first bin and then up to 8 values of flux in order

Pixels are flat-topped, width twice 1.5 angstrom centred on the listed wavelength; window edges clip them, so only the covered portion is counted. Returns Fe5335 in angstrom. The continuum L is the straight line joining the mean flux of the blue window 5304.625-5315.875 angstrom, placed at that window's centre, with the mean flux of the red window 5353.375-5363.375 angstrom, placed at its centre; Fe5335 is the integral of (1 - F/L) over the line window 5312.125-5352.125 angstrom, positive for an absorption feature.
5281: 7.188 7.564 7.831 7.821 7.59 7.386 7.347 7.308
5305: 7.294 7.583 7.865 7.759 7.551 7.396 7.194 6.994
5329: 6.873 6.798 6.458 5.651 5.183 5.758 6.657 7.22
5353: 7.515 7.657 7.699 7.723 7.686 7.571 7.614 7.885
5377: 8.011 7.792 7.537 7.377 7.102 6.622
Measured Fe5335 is 4.8 angstrom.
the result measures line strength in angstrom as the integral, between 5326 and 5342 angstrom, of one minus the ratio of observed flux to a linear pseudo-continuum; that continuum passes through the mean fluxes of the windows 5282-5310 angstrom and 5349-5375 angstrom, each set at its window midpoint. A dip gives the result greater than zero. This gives 2.7 angstrom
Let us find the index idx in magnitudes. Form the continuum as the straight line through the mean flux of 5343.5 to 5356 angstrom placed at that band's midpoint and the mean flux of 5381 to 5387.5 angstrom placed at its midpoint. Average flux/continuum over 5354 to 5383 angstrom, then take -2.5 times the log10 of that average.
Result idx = -0.07 mag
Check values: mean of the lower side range 6.97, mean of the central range 7.72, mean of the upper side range 7.48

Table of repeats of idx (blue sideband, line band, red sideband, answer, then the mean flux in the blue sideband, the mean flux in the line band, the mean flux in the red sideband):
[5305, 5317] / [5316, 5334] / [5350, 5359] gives 0.076 mag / 7.66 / 7.1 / 7.54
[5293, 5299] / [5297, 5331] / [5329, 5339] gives -0.064 mag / 7.43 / 7.37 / 6.42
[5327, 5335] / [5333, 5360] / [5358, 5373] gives 0.088 mag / 6.77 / 6.63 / 7.66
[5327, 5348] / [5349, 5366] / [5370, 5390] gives -0.108 mag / 6.2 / 7.59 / 7.63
